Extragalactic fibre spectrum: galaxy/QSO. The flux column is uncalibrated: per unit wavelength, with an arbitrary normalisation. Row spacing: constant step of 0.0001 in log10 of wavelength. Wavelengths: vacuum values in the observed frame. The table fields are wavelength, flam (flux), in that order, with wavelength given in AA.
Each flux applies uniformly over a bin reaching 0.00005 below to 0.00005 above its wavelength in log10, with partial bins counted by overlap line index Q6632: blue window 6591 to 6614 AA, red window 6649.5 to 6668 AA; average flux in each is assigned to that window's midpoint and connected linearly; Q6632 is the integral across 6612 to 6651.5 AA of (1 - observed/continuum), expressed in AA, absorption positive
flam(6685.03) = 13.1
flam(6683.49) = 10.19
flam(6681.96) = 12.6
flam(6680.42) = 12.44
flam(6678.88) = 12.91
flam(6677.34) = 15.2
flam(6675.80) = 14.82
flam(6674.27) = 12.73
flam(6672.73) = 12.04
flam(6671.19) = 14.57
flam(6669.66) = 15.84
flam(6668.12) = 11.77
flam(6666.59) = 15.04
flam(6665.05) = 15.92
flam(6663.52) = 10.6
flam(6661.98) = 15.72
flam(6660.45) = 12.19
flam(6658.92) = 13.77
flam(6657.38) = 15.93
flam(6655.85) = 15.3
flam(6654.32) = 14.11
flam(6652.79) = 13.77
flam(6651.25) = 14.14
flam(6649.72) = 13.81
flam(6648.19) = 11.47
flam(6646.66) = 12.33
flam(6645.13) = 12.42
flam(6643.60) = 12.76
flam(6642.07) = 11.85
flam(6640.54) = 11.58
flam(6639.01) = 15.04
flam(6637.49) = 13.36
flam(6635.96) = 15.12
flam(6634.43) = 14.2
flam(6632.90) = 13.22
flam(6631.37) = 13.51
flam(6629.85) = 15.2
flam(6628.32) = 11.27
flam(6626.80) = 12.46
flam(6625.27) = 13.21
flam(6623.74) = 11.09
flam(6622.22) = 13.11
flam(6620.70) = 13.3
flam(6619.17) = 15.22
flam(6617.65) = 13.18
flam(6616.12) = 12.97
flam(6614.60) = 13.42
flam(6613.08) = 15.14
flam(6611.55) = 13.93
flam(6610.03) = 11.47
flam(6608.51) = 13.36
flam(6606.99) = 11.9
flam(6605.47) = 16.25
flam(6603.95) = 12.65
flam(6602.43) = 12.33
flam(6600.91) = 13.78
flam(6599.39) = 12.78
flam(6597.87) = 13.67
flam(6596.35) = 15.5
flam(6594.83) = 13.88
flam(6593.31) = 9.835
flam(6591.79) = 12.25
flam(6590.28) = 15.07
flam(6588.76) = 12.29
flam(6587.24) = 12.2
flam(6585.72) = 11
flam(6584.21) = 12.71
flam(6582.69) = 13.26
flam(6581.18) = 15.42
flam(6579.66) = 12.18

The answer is 1.32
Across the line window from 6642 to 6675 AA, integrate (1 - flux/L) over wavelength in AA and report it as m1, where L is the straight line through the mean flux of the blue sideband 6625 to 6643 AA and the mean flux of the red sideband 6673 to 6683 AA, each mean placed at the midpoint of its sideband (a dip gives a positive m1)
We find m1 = -0.7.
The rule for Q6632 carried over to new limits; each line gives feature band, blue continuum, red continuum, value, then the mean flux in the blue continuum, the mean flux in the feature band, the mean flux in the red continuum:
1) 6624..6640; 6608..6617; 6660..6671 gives 0.0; 13.4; 13.5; 14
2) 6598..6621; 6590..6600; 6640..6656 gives -0.5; 13.2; 13.5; 13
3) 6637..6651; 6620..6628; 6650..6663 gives 0.9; 12.6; 12.8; 14.3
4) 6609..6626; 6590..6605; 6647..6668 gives 0.2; 13.2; 13.3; 13.9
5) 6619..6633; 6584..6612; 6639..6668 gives 0.2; 13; 13.1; 13.5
